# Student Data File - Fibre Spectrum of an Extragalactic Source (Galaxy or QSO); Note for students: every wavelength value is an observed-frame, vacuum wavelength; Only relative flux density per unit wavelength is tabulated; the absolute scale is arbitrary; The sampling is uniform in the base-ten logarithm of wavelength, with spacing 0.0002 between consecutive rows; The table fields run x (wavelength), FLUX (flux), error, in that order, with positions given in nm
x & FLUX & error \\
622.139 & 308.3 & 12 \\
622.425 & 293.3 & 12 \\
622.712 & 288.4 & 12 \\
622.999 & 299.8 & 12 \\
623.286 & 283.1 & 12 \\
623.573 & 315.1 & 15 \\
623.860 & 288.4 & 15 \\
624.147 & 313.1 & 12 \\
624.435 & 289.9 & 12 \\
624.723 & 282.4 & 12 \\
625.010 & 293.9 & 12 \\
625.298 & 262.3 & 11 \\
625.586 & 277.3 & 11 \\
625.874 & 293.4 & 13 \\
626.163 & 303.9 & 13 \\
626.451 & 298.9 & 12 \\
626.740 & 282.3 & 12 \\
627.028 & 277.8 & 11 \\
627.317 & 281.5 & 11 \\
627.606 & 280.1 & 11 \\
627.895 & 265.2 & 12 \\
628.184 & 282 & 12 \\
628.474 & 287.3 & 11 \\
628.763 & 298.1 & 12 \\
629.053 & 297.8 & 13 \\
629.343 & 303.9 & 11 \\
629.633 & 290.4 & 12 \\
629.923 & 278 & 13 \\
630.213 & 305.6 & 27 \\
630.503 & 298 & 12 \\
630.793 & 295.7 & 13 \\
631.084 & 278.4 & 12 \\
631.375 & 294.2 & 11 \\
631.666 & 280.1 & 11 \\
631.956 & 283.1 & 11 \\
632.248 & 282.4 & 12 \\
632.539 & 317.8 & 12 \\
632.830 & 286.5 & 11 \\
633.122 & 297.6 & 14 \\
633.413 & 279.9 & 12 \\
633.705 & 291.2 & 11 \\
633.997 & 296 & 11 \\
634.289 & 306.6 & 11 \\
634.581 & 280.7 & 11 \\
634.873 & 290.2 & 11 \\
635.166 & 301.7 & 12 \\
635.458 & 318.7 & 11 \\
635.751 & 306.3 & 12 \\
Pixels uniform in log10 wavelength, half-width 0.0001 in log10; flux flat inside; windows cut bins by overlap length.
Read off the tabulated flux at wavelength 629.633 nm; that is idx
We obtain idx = 290.4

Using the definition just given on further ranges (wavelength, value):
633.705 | 291.2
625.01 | 293.9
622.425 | 293.3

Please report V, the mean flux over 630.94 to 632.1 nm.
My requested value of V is 284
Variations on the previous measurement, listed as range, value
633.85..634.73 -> 295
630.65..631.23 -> 287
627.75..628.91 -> 283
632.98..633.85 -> 290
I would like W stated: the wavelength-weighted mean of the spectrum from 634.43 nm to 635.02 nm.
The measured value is 286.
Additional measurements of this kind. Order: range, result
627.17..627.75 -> 281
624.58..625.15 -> 289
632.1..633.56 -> 293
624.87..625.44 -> 278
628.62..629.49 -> 300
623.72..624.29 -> 301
